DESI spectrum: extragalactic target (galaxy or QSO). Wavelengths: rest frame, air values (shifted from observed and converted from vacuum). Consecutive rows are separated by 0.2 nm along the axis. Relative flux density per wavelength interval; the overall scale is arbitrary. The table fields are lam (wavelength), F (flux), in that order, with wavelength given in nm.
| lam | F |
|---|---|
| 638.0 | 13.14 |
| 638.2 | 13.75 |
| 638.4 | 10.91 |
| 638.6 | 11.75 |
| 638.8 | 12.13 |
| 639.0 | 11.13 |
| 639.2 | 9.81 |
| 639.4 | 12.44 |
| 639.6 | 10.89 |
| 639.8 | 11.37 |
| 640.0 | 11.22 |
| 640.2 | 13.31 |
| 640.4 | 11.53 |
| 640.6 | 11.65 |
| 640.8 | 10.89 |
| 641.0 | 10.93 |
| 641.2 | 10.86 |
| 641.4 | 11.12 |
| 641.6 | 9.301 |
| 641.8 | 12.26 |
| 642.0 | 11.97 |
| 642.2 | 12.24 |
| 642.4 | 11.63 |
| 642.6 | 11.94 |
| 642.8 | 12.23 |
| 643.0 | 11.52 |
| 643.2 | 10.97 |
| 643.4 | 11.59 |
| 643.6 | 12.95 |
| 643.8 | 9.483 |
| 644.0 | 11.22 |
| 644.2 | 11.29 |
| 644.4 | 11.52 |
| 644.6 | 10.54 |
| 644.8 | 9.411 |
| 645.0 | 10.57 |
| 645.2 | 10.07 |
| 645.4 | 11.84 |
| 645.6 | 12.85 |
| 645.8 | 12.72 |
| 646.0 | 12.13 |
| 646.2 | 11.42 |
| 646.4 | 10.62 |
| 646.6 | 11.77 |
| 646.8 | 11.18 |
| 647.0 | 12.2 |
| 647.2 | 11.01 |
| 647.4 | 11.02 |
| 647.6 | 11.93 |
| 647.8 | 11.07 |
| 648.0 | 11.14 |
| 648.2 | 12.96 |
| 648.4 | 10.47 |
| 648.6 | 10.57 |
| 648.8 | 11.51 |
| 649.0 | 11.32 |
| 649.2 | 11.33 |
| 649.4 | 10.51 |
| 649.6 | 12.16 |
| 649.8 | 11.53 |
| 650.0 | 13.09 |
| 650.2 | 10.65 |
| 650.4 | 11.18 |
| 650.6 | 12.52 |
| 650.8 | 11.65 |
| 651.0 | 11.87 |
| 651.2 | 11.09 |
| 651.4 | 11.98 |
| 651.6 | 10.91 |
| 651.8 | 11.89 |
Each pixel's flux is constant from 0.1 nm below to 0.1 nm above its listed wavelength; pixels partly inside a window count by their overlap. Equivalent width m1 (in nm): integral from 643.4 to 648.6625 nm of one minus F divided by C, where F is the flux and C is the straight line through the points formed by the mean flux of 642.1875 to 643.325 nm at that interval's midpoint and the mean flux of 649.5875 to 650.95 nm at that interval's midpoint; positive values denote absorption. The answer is 0.196 nm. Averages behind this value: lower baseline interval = 11.7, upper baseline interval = 11.8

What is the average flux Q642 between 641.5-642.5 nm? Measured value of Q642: 11.5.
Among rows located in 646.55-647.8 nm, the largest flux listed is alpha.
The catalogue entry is 12.2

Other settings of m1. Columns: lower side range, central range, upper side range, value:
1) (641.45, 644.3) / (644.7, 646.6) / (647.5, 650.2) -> 0.03 nm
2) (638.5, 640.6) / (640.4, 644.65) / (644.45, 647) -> 0.03 nm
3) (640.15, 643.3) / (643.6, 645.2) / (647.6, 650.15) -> 0.11 nm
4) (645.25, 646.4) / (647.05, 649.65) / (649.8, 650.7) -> 0.13 nm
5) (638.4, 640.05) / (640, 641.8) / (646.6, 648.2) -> 0.02 nm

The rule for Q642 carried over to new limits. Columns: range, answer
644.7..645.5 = 10.5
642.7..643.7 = 11.9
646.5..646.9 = 11.5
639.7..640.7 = 11.8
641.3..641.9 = 10.9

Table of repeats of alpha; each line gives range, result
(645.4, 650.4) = 13.09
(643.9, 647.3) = 12.85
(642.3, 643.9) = 12.95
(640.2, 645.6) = 13.31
